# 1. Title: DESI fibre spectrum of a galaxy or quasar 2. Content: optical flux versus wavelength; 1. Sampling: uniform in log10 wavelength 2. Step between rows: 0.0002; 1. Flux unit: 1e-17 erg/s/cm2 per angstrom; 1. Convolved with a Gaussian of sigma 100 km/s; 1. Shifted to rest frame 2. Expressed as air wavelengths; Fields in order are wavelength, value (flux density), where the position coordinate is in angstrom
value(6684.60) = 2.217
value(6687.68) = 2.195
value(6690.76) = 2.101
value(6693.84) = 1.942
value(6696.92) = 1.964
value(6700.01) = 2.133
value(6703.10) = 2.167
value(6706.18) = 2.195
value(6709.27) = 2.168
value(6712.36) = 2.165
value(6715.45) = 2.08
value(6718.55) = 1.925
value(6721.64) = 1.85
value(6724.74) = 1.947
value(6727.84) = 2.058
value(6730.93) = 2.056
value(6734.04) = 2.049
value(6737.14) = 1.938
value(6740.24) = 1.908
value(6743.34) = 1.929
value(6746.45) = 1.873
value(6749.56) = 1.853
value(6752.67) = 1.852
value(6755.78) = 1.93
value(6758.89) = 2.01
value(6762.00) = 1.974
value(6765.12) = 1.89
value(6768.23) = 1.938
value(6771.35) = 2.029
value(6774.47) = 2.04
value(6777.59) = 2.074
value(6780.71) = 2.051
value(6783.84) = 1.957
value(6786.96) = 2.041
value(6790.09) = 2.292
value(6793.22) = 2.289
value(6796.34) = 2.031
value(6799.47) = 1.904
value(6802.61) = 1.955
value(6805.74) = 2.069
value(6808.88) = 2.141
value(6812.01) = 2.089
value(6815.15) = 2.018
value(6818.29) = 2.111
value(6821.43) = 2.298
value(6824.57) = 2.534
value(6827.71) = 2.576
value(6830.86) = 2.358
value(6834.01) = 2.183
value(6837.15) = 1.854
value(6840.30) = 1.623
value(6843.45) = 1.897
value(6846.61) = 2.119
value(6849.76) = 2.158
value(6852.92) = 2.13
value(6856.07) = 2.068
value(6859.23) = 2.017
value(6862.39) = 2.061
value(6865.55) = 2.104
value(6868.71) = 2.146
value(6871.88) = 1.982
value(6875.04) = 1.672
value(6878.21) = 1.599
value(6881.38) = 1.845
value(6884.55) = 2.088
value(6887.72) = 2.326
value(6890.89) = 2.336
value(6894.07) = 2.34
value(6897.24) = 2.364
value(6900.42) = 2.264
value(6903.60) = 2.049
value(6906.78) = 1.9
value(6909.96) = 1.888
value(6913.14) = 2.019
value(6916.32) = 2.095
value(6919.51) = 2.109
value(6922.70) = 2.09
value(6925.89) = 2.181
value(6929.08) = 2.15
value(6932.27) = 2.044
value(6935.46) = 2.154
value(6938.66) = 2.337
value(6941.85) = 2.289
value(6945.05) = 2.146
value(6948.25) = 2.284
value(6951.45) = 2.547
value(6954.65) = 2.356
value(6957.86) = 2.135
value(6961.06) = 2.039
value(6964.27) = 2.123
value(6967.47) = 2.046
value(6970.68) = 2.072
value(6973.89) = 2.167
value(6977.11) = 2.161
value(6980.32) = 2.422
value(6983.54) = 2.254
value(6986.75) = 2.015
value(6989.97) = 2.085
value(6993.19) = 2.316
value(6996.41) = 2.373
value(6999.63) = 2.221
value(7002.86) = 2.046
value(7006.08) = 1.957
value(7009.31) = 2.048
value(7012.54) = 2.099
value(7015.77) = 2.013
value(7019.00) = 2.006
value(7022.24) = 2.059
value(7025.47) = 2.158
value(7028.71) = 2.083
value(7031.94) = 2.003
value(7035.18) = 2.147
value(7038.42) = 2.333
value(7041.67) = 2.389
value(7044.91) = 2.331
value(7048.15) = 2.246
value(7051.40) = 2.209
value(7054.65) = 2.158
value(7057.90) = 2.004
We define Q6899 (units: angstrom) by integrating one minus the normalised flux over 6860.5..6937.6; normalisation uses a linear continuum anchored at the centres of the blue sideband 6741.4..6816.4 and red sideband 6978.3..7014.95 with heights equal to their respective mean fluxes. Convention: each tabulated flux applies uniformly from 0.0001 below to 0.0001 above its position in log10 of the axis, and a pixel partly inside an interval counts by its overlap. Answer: 0.6 angstrom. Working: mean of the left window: 2.01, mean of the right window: 2.16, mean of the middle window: 2.08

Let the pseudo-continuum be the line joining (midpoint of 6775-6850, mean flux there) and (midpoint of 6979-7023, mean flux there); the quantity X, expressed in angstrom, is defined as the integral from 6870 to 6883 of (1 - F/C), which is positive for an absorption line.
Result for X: 2.0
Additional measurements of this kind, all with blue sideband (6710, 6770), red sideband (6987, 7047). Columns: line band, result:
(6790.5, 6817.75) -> -0.94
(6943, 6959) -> -1.49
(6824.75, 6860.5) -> -1.36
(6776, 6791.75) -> -0.73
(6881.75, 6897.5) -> -1.44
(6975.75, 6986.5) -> -0.64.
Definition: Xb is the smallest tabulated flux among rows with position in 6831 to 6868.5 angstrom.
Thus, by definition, 1.623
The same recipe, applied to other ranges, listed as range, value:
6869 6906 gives 1.599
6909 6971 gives 1.888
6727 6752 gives 1.853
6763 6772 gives 1.89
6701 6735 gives 1.85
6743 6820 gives 1.852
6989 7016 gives 1.957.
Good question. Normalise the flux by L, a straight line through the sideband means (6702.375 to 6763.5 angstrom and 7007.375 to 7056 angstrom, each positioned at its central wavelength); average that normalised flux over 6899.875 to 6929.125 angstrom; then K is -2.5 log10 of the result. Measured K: 0.013 mag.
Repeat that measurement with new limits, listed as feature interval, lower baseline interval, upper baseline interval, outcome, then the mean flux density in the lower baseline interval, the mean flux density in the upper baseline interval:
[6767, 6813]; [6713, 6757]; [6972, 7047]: -0.04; 1.95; 2.16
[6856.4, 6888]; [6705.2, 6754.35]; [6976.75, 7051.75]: 0.06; 1.99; 2.17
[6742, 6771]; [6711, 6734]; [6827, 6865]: 0.06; 2.01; 2.08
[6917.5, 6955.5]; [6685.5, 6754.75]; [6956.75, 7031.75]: -0.06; 2.02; 2.12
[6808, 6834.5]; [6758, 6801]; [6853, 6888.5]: -0.13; 2.04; 1.99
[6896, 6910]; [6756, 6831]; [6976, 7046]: 0.01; 2.1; 2.16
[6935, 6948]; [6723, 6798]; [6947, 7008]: -0.04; 2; 2.19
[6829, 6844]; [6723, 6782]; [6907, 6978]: 0.03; 1.97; 2.15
